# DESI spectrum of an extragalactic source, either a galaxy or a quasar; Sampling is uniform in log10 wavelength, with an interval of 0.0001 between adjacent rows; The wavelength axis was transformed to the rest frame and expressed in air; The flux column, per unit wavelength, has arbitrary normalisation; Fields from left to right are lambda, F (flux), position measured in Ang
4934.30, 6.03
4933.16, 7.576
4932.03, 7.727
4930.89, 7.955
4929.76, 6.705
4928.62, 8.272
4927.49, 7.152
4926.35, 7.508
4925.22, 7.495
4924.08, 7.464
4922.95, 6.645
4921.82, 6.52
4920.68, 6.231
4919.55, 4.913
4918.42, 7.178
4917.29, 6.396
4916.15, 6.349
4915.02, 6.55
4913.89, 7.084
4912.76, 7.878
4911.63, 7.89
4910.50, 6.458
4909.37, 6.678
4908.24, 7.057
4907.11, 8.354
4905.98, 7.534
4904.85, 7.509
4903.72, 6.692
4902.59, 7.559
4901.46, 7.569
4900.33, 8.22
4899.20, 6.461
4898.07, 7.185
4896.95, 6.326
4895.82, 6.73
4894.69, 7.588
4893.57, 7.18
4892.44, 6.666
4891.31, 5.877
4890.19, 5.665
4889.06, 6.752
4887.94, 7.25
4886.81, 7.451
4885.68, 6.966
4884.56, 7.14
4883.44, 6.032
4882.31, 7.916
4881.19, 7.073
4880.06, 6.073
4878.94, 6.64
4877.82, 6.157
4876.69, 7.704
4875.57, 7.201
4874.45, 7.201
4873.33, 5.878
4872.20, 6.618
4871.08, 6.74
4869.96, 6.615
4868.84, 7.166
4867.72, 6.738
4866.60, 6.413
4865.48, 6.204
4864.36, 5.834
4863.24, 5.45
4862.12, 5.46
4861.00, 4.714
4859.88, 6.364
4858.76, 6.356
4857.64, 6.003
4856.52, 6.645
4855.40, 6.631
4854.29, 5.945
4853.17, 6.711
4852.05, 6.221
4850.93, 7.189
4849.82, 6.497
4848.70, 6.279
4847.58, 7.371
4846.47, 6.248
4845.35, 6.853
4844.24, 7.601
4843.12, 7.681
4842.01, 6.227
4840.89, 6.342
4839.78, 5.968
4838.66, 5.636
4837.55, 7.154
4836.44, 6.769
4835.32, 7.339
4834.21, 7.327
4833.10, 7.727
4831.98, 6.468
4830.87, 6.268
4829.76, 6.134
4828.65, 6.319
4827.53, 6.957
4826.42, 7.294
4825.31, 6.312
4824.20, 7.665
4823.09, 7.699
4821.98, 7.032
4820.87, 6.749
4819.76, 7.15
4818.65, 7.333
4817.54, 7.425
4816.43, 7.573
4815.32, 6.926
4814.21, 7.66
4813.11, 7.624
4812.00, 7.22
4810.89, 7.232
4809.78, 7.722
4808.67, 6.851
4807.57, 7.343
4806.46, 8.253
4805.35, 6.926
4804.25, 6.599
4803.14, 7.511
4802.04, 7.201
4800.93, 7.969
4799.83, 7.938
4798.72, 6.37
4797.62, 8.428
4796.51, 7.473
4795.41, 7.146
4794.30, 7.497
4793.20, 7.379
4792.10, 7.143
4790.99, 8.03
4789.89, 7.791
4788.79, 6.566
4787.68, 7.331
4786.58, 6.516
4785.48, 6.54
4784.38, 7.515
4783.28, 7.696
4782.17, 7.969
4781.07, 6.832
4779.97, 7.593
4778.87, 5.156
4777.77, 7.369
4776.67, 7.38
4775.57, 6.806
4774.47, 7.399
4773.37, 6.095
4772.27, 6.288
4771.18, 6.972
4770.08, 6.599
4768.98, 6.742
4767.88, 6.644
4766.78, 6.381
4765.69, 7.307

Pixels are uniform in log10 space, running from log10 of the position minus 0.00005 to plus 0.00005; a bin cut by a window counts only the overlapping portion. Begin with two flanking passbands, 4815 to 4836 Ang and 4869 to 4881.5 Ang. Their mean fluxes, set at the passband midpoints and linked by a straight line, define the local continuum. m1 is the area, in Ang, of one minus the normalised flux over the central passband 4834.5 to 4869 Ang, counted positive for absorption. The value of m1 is 2.1 Ang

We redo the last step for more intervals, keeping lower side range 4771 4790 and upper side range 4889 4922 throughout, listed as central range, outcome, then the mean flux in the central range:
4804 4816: -0.6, 7.33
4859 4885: 1.6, 6.49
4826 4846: 0.5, 6.77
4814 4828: -0.5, 7.2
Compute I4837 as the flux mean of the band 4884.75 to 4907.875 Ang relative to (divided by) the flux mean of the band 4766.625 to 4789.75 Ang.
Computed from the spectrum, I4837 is 1.0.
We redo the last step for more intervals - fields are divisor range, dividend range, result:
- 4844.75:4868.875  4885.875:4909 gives 1.12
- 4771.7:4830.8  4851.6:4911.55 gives 0.94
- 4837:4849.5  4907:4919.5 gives 1.04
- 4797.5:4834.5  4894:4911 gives 1.00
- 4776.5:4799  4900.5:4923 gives 0.97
